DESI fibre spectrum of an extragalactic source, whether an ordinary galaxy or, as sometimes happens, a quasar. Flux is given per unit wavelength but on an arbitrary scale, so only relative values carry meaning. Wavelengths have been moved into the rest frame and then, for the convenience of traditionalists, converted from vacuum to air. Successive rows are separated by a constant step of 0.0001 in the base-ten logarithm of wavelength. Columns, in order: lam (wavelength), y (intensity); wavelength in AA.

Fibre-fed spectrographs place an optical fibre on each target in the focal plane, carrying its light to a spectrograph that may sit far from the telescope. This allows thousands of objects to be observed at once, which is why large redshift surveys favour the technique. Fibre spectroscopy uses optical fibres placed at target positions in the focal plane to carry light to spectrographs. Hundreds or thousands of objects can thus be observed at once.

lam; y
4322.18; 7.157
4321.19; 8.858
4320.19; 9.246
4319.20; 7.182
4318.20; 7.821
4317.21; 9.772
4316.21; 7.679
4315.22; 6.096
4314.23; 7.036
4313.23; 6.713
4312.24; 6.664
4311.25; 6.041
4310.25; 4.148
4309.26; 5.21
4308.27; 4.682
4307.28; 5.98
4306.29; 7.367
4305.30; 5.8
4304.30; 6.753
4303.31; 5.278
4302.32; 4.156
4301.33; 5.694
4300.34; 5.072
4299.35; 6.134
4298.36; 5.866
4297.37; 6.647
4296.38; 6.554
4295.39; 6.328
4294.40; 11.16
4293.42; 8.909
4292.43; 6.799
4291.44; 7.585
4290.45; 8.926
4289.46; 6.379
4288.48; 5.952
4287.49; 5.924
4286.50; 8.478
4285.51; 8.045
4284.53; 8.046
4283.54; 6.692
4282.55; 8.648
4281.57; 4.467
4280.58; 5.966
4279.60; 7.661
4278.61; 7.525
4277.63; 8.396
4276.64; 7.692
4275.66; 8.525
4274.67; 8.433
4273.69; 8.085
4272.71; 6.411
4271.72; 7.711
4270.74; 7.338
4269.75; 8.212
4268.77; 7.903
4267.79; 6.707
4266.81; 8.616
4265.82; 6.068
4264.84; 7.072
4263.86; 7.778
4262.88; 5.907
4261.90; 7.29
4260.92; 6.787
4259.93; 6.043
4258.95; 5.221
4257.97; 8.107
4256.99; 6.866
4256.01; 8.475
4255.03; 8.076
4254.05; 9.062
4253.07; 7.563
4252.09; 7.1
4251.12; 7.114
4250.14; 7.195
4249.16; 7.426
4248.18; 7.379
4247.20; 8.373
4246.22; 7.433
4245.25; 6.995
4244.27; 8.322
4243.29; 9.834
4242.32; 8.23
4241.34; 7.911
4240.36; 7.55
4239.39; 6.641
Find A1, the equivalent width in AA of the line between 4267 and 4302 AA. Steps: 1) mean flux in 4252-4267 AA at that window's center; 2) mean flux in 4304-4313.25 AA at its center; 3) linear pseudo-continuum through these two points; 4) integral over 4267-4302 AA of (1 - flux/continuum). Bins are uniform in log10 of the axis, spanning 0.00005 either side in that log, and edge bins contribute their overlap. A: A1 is -3.9 AA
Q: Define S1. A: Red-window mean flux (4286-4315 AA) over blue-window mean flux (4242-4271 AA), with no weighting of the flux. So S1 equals 0.87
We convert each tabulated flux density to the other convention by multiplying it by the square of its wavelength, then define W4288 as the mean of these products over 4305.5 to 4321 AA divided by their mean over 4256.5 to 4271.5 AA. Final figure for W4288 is 0.98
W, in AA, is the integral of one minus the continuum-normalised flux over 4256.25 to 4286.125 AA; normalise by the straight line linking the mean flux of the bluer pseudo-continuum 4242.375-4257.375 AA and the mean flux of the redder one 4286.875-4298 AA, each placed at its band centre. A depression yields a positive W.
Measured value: 1.2 AA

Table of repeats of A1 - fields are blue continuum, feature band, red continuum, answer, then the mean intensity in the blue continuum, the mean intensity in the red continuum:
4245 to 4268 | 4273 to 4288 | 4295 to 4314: -2.1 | 7.29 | 5.86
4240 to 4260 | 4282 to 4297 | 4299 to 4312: -3.5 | 7.67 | 5.58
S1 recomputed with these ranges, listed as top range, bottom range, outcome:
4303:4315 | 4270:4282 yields 0.81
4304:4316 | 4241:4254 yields 0.78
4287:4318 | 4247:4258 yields 0.85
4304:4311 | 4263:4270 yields 0.77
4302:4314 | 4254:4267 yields 0.81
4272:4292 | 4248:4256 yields 0.96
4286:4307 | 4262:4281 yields 0.90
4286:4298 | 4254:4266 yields 1.05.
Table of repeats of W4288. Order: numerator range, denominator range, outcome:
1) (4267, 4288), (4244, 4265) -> 1.03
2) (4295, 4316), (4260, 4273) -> 0.84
